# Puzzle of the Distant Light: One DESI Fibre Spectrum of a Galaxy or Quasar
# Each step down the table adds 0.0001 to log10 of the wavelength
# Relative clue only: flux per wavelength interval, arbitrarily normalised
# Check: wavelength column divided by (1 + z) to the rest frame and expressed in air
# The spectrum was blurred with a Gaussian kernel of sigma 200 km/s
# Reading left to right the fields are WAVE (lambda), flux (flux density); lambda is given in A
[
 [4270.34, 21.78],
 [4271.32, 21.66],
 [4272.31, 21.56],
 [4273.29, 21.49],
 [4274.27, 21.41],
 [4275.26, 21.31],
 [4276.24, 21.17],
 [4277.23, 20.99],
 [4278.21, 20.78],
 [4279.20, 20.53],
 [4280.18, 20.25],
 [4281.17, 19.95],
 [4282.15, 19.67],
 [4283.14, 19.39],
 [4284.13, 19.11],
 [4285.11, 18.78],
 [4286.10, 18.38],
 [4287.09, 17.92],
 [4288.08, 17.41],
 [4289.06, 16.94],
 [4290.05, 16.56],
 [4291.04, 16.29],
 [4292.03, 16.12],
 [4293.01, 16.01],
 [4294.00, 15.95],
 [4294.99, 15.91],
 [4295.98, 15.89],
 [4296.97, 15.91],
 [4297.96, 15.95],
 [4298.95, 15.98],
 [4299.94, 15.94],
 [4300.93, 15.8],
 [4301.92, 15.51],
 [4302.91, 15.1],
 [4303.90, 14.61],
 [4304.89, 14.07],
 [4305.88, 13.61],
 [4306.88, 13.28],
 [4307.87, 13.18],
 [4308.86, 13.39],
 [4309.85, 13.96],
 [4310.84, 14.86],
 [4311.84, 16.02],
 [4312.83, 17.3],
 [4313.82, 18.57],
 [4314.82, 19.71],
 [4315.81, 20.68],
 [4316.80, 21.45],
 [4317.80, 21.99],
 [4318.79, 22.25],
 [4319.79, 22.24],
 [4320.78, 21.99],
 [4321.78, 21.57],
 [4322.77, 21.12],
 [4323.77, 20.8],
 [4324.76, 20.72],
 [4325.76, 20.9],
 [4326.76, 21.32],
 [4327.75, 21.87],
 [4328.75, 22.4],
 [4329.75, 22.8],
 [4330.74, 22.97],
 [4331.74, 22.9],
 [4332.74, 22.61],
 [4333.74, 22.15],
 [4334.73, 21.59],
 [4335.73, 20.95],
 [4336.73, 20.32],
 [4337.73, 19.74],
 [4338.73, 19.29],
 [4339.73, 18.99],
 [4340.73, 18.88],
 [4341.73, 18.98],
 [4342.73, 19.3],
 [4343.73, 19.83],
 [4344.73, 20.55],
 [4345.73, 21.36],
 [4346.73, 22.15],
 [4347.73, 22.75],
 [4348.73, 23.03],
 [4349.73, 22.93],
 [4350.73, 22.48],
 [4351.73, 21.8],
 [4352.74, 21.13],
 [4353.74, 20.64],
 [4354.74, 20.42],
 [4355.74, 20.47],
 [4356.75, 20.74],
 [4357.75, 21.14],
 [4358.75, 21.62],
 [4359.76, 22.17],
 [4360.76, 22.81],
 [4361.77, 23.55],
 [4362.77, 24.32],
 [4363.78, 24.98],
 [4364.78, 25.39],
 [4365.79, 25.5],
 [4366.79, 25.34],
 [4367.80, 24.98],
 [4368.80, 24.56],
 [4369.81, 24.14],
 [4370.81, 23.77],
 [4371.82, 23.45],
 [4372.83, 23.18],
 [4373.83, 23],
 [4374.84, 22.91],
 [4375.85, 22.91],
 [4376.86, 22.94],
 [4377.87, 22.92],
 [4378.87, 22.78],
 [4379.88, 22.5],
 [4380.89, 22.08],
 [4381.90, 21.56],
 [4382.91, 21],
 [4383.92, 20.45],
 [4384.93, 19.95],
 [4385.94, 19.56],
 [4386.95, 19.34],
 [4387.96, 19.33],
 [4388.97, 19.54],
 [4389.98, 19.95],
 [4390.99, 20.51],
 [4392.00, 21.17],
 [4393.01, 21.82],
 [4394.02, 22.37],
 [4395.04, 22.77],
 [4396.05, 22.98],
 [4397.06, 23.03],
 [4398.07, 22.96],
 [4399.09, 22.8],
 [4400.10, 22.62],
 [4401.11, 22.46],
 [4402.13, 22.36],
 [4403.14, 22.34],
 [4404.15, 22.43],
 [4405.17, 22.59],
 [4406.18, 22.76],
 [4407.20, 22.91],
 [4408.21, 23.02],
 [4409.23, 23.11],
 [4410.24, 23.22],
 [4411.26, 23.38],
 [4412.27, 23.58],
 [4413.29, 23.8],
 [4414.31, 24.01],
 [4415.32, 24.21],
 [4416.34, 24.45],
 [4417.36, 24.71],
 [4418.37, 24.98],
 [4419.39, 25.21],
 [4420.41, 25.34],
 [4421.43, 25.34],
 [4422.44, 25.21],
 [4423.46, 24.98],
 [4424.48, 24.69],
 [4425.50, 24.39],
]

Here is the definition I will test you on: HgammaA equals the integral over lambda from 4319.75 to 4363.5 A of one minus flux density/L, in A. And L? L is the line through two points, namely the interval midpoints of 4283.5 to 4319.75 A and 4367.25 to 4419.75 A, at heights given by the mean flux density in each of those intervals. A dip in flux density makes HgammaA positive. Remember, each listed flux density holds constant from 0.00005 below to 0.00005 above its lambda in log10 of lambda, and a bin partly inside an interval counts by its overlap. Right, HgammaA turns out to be -4.9 A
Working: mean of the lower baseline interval 16.8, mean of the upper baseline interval 22.6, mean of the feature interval 21.4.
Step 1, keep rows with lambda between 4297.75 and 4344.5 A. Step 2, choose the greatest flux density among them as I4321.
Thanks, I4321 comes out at 22.97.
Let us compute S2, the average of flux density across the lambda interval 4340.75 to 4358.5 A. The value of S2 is 21.1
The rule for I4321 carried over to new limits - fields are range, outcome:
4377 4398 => 23.03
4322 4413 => 25.5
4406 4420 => 25.21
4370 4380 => 23.77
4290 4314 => 18.57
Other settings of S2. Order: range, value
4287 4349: 18.7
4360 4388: 22.9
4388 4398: 21.5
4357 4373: 23.8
